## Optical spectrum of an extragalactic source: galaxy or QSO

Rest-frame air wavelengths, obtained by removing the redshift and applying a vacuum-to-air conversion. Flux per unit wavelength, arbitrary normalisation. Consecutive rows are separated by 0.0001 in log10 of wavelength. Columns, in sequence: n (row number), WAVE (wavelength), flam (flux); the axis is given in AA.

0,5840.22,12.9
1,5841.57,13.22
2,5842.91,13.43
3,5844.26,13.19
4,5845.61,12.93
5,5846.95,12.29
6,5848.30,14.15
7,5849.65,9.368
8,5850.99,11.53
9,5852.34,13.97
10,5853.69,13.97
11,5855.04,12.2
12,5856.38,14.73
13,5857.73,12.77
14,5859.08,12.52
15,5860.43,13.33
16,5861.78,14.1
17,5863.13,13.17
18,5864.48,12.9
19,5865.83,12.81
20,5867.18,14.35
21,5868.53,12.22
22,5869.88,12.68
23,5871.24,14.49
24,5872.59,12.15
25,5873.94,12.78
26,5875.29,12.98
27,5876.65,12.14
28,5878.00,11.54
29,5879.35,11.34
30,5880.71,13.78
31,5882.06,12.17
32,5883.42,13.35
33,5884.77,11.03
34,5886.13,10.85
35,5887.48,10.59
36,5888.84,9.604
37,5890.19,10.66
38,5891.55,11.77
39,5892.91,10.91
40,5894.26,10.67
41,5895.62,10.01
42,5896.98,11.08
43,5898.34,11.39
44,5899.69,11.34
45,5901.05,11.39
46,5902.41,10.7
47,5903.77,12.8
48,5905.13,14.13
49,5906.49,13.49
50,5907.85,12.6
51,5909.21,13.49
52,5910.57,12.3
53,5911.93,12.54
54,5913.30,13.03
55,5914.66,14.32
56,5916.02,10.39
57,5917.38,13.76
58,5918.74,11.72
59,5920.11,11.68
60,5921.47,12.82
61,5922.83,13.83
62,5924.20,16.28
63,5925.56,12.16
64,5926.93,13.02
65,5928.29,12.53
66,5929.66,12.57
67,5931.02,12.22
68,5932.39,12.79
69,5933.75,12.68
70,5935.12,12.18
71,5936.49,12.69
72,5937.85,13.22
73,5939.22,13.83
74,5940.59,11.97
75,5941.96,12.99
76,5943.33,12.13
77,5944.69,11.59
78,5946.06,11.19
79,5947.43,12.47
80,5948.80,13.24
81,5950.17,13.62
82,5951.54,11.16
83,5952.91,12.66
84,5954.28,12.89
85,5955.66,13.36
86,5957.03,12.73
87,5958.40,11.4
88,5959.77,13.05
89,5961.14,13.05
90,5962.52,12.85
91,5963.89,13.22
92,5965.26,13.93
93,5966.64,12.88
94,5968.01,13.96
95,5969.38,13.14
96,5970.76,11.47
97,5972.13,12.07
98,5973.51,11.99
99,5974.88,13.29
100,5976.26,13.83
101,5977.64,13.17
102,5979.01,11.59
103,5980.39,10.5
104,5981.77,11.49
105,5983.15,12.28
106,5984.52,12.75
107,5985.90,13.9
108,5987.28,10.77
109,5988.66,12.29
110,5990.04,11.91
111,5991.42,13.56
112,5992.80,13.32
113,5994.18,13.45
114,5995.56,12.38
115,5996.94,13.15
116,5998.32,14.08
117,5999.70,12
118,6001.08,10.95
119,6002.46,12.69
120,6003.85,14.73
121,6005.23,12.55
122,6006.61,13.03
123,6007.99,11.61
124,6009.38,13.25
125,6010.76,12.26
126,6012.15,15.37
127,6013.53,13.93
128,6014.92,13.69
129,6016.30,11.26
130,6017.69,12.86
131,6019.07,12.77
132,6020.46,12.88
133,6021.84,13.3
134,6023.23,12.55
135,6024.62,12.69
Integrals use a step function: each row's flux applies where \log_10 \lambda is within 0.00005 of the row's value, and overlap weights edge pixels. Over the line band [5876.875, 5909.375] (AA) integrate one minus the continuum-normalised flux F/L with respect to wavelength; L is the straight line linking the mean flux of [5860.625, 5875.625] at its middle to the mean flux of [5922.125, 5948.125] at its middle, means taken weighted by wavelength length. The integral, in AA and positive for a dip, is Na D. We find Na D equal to 3.3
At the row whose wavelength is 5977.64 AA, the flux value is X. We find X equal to 13.17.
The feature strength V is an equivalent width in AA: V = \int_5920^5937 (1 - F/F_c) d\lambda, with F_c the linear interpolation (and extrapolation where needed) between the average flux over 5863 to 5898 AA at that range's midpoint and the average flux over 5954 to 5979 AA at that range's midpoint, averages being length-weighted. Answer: -0.6 AA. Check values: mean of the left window 12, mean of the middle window 12.9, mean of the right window 12.9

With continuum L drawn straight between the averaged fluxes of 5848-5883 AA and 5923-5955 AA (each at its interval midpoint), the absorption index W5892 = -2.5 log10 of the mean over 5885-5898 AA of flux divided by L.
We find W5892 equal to 0.19 mag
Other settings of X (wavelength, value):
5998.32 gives 14.08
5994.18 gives 13.45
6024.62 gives 12.69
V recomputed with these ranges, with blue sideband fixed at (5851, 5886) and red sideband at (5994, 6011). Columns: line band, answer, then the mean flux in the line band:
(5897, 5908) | 0.6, 12.1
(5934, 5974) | 0.5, 12.7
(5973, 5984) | 0.4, 12.3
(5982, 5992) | 0.3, 12.4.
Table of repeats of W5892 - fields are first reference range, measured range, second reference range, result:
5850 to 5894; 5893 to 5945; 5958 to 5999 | 0.007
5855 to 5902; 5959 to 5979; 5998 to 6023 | -0.021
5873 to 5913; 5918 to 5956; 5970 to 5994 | -0.050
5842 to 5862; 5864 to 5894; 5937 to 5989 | 0.064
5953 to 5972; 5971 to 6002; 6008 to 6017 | 0.046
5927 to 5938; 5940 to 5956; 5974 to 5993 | 0.012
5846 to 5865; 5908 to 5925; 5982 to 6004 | -0.014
